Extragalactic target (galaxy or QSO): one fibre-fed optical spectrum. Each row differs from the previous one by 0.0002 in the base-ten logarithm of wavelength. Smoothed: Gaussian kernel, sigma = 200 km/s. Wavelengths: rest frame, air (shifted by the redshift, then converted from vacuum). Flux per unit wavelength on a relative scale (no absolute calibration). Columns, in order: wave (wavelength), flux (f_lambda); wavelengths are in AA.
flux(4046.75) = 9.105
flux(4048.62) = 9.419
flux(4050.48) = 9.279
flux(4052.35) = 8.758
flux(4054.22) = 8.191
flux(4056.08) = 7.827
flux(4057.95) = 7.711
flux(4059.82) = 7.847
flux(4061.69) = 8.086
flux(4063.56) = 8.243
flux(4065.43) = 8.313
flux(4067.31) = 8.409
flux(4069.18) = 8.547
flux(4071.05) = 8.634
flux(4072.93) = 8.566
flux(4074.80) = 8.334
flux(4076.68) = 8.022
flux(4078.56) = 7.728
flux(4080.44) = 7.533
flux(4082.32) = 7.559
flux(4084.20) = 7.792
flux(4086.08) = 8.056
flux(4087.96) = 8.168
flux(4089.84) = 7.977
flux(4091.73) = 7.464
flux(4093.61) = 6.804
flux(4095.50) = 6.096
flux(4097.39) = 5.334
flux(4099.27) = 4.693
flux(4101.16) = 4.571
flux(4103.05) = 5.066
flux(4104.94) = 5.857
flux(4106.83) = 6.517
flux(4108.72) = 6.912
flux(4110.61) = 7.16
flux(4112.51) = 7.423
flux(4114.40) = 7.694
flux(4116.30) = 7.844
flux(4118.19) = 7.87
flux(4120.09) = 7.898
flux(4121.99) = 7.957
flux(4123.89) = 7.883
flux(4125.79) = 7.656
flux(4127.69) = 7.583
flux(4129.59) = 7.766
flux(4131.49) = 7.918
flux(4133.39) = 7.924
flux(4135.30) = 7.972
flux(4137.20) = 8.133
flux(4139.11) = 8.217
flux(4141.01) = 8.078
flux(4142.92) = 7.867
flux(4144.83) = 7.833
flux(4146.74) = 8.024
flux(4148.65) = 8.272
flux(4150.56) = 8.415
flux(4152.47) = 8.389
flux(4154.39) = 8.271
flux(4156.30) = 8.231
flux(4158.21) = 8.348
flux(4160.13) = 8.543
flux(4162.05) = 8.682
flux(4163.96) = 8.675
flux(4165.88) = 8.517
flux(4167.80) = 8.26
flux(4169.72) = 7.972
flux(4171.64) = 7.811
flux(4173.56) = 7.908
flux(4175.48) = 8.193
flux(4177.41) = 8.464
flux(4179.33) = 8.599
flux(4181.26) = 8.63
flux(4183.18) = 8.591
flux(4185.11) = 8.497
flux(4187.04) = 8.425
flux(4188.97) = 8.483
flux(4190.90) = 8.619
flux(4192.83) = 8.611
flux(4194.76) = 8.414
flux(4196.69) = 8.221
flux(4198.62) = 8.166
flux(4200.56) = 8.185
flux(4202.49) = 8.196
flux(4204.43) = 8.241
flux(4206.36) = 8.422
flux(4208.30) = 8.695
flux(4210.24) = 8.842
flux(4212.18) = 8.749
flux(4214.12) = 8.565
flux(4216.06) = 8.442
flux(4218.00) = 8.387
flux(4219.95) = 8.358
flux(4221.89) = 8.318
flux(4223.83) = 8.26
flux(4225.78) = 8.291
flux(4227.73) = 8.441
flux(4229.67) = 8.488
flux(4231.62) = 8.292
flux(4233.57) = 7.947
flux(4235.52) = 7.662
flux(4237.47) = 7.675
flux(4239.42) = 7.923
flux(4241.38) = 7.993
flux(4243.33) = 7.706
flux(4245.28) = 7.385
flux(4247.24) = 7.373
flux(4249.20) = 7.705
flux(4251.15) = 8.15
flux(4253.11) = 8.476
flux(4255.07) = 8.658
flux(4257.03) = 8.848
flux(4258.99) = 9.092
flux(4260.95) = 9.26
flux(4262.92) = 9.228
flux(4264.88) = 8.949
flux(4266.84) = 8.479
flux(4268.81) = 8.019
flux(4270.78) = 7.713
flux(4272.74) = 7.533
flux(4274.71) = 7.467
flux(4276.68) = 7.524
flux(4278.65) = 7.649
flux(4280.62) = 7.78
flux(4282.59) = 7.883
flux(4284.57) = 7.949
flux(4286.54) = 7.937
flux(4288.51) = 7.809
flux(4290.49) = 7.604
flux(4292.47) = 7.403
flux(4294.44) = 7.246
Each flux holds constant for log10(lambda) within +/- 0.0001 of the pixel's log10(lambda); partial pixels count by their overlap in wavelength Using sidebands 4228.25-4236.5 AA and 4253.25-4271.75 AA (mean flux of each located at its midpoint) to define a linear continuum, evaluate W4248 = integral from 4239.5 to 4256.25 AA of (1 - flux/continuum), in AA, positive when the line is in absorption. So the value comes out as 0.9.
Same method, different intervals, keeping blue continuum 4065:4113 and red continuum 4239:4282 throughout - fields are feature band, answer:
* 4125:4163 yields -3.1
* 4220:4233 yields -0.6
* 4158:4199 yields -3.8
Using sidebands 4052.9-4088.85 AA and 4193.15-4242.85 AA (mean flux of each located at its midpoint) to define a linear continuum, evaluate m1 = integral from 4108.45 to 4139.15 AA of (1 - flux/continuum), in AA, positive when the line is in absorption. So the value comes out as 1.5 AA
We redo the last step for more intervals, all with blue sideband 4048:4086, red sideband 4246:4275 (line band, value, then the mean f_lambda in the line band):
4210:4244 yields 0.4 AA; 8.23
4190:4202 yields -0.1 AA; 8.37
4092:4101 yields 2.7 AA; 5.76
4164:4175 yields 0.2 AA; 8.15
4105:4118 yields 1.7 AA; 7.2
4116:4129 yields 0.7 AA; 7.81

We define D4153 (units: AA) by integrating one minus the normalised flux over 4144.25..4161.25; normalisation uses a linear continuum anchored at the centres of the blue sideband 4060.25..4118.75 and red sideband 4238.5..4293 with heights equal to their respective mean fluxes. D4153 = -1.5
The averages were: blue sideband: 7.33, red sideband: 8.06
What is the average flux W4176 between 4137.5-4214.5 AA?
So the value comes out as 8.35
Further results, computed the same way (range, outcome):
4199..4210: 8.37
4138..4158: 8.17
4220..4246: 8.05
